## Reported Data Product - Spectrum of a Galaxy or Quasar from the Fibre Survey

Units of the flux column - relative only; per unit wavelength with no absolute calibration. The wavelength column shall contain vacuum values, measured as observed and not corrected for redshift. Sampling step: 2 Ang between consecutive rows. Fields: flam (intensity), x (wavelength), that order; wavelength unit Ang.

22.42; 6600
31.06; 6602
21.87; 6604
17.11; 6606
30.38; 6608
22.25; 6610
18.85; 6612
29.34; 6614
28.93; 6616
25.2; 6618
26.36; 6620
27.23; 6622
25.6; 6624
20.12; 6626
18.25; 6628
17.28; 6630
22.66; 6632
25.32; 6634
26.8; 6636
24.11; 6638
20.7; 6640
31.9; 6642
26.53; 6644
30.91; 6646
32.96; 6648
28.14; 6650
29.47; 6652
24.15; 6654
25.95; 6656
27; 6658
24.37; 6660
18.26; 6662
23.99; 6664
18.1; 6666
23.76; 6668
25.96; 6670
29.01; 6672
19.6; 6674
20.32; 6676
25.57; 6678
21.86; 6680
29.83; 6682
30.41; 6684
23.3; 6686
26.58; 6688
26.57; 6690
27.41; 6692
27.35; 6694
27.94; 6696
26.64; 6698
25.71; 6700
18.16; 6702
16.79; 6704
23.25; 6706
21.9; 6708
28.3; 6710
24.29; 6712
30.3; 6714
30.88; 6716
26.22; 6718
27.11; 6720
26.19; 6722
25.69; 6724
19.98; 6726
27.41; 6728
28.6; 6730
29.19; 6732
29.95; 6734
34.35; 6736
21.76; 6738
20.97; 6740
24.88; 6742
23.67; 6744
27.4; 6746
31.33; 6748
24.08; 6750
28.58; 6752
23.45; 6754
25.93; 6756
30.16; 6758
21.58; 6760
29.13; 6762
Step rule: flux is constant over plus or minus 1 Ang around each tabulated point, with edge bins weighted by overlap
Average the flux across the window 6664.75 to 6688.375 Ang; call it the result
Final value 24.5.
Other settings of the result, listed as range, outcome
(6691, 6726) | 25.4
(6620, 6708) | 24.8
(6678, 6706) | 25.2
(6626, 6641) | 22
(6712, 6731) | 26.8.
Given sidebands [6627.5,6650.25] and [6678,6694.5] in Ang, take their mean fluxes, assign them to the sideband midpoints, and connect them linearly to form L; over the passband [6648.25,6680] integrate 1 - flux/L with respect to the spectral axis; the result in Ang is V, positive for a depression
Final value 2.07 Ang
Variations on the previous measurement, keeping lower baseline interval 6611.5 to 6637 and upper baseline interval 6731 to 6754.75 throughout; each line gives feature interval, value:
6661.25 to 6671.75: 1.0 Ang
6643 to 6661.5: -2.1 Ang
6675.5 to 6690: -0.2 Ang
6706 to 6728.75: 0.0 Ang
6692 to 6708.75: 1.3 Ang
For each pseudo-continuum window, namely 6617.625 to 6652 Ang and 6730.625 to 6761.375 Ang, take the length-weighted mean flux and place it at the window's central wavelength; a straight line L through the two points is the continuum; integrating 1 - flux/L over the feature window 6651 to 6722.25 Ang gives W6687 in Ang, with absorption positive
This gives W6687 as 2.44 Ang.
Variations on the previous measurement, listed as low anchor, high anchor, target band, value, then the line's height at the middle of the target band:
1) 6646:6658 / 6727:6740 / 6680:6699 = 0.7 Ang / 28.1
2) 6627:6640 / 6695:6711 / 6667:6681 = -0.4 Ang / 23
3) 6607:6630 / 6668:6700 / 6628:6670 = 0.2 Ang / 25.1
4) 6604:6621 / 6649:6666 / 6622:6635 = 1.4 Ang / 24.7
